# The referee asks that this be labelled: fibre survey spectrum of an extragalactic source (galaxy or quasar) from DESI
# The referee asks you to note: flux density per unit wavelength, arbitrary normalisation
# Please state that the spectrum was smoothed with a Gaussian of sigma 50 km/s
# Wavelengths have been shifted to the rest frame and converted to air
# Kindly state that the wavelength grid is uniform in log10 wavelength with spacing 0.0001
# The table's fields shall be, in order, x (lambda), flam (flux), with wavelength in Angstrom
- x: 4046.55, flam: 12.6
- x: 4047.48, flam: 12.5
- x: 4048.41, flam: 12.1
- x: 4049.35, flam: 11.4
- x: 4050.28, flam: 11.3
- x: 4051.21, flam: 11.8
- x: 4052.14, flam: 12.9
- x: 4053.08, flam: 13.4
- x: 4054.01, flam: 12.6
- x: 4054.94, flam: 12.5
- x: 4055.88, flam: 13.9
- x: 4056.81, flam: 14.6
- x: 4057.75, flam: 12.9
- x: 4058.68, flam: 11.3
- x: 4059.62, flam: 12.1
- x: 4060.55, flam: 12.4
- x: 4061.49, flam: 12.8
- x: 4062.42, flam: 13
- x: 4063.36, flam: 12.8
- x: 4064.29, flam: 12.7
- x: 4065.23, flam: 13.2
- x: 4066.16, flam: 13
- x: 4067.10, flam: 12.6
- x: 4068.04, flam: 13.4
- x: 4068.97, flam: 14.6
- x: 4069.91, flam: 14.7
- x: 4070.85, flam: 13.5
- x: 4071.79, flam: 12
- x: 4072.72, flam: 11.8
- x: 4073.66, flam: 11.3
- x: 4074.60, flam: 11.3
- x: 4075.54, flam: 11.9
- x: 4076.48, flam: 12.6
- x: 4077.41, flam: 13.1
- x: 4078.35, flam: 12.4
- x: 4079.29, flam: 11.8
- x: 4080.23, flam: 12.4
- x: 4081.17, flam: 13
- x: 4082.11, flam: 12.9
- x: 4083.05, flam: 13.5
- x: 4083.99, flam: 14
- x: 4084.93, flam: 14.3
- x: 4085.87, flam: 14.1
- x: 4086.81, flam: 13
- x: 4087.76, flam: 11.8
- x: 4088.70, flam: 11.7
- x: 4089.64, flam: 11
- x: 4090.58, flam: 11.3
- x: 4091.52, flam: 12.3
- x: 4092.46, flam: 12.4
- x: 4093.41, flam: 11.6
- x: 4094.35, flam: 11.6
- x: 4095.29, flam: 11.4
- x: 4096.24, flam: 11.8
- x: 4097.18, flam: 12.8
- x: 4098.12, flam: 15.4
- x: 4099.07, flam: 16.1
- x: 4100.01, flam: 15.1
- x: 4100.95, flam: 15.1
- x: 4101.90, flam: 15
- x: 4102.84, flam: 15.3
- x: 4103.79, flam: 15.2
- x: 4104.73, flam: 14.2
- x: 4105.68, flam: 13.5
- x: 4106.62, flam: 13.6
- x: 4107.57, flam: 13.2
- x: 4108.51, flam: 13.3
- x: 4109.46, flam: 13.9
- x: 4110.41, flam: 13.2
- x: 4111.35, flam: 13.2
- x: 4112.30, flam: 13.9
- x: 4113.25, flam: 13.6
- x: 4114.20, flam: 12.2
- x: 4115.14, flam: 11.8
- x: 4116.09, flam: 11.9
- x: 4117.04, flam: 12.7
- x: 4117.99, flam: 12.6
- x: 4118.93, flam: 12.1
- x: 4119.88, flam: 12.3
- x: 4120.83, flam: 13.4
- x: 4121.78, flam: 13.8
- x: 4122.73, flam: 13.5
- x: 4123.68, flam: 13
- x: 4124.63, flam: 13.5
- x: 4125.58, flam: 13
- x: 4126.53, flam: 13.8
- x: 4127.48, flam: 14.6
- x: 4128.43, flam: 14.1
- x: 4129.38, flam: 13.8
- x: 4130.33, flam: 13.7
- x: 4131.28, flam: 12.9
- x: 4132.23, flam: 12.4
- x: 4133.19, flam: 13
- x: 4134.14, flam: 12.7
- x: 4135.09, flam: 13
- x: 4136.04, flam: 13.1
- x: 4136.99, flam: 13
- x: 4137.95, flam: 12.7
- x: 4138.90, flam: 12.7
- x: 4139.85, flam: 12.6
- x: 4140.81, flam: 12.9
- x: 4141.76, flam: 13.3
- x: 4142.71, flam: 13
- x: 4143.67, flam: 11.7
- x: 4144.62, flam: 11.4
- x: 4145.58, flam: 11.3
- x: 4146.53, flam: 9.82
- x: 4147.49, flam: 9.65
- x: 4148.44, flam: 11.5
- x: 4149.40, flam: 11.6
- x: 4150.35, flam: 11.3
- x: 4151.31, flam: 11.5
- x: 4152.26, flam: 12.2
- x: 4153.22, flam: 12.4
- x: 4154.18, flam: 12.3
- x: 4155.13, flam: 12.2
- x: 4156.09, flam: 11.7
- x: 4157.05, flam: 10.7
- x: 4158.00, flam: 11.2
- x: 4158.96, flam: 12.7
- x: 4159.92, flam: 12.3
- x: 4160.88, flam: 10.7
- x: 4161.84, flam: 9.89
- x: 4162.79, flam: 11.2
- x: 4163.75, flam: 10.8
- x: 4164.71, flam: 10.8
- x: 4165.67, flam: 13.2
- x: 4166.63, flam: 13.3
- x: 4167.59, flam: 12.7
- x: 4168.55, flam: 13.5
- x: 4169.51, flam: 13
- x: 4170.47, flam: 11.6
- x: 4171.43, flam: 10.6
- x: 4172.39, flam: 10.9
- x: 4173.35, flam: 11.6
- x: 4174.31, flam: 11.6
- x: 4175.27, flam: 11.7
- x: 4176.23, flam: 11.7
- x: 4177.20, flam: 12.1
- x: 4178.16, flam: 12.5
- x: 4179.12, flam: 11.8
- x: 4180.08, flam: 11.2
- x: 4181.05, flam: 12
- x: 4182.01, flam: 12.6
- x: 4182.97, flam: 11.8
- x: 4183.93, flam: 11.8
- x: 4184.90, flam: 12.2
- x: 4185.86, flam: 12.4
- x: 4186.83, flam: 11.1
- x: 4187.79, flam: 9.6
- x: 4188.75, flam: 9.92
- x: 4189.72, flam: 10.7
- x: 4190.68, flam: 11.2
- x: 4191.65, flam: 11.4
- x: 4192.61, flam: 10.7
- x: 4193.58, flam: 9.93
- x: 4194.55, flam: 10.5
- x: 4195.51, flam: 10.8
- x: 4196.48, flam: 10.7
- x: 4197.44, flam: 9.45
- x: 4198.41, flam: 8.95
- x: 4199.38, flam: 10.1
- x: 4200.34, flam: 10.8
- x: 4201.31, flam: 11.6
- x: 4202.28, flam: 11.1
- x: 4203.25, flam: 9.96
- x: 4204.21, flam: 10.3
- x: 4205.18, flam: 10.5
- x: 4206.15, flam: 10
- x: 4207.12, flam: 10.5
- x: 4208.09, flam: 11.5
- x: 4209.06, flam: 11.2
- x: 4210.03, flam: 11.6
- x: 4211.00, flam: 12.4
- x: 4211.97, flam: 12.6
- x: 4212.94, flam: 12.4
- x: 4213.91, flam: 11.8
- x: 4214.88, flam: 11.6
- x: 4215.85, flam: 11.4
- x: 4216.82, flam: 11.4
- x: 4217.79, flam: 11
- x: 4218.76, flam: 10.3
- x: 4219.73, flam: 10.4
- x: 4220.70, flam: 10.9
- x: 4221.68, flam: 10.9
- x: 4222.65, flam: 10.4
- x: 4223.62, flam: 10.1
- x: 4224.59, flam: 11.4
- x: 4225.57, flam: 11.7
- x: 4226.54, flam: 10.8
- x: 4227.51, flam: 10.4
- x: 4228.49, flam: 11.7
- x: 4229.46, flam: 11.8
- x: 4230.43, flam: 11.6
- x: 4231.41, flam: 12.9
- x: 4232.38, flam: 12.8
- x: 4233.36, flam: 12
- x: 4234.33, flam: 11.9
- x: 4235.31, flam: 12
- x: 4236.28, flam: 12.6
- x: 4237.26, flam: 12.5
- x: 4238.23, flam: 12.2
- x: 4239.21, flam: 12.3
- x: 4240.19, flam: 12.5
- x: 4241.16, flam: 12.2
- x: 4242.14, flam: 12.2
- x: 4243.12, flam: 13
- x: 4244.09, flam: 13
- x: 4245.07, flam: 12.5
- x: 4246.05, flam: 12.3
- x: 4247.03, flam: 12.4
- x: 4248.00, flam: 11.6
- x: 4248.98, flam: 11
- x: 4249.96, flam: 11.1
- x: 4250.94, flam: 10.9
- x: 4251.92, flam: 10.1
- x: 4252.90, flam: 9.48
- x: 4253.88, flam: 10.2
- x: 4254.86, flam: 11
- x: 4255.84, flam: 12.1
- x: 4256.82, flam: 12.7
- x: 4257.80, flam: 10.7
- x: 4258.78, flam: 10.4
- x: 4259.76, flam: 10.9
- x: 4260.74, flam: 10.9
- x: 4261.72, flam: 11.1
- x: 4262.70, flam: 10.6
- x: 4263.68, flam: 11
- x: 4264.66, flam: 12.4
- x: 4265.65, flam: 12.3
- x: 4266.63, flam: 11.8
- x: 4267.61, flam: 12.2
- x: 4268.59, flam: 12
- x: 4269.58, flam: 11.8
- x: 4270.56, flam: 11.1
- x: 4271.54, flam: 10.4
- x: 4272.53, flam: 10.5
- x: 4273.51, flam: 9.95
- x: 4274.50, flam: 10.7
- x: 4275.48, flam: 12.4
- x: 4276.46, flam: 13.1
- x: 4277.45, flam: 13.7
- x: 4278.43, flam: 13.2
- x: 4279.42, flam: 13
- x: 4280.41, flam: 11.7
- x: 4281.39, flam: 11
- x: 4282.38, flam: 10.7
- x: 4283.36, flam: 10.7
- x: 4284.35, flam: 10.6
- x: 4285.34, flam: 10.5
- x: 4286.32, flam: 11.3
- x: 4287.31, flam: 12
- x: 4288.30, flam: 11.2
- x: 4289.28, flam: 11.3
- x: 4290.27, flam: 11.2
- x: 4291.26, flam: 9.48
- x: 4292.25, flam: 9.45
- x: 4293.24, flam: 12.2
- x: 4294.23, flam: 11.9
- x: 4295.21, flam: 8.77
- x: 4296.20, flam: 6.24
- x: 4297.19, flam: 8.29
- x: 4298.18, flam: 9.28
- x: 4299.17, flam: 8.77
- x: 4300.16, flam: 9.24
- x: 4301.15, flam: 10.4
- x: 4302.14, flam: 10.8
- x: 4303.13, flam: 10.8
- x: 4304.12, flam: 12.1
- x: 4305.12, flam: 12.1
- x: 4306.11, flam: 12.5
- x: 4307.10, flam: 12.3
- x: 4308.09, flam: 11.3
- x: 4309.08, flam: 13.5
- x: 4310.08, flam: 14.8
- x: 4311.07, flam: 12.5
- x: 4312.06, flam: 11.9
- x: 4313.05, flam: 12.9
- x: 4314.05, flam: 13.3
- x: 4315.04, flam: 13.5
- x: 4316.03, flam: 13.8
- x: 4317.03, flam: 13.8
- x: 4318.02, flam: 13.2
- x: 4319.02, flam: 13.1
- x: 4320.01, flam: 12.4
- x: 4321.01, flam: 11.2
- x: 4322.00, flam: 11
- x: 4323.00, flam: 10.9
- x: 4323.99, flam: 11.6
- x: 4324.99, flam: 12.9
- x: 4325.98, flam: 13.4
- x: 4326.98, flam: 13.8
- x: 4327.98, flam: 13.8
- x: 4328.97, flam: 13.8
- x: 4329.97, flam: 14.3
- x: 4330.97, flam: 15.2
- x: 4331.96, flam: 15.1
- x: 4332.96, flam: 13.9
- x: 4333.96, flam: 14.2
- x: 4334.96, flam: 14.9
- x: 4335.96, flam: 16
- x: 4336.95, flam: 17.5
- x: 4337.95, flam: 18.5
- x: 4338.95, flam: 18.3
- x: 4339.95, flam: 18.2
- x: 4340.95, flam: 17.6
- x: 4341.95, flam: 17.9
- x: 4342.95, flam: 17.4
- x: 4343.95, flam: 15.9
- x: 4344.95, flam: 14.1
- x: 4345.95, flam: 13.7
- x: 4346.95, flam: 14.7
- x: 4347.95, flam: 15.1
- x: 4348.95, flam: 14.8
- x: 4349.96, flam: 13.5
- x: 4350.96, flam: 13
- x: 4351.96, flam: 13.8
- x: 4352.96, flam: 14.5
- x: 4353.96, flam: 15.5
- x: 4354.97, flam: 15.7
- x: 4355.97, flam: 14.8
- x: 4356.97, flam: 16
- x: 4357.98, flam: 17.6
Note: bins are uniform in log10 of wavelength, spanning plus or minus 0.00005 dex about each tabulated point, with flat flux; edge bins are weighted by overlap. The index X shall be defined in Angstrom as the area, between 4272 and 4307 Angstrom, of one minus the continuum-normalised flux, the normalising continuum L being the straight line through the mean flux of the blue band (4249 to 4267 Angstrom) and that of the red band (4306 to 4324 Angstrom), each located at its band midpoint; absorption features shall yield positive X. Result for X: 3.0 Angstrom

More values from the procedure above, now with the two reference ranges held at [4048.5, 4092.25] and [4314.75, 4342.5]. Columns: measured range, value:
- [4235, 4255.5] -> 3.1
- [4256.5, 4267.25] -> 2.0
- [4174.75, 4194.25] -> 3.0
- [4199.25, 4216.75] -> 3.1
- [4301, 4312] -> 1.6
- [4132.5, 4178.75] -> 4.6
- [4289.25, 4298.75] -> 3.0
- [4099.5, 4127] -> -1.1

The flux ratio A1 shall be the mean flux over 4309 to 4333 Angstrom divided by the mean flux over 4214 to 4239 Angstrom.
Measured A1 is 1.1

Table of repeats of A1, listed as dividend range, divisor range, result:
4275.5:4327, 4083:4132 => 0.88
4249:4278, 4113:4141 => 0.87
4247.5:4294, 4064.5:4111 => 0.86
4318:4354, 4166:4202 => 1.28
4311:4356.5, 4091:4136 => 1.08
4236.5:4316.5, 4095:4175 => 0.90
